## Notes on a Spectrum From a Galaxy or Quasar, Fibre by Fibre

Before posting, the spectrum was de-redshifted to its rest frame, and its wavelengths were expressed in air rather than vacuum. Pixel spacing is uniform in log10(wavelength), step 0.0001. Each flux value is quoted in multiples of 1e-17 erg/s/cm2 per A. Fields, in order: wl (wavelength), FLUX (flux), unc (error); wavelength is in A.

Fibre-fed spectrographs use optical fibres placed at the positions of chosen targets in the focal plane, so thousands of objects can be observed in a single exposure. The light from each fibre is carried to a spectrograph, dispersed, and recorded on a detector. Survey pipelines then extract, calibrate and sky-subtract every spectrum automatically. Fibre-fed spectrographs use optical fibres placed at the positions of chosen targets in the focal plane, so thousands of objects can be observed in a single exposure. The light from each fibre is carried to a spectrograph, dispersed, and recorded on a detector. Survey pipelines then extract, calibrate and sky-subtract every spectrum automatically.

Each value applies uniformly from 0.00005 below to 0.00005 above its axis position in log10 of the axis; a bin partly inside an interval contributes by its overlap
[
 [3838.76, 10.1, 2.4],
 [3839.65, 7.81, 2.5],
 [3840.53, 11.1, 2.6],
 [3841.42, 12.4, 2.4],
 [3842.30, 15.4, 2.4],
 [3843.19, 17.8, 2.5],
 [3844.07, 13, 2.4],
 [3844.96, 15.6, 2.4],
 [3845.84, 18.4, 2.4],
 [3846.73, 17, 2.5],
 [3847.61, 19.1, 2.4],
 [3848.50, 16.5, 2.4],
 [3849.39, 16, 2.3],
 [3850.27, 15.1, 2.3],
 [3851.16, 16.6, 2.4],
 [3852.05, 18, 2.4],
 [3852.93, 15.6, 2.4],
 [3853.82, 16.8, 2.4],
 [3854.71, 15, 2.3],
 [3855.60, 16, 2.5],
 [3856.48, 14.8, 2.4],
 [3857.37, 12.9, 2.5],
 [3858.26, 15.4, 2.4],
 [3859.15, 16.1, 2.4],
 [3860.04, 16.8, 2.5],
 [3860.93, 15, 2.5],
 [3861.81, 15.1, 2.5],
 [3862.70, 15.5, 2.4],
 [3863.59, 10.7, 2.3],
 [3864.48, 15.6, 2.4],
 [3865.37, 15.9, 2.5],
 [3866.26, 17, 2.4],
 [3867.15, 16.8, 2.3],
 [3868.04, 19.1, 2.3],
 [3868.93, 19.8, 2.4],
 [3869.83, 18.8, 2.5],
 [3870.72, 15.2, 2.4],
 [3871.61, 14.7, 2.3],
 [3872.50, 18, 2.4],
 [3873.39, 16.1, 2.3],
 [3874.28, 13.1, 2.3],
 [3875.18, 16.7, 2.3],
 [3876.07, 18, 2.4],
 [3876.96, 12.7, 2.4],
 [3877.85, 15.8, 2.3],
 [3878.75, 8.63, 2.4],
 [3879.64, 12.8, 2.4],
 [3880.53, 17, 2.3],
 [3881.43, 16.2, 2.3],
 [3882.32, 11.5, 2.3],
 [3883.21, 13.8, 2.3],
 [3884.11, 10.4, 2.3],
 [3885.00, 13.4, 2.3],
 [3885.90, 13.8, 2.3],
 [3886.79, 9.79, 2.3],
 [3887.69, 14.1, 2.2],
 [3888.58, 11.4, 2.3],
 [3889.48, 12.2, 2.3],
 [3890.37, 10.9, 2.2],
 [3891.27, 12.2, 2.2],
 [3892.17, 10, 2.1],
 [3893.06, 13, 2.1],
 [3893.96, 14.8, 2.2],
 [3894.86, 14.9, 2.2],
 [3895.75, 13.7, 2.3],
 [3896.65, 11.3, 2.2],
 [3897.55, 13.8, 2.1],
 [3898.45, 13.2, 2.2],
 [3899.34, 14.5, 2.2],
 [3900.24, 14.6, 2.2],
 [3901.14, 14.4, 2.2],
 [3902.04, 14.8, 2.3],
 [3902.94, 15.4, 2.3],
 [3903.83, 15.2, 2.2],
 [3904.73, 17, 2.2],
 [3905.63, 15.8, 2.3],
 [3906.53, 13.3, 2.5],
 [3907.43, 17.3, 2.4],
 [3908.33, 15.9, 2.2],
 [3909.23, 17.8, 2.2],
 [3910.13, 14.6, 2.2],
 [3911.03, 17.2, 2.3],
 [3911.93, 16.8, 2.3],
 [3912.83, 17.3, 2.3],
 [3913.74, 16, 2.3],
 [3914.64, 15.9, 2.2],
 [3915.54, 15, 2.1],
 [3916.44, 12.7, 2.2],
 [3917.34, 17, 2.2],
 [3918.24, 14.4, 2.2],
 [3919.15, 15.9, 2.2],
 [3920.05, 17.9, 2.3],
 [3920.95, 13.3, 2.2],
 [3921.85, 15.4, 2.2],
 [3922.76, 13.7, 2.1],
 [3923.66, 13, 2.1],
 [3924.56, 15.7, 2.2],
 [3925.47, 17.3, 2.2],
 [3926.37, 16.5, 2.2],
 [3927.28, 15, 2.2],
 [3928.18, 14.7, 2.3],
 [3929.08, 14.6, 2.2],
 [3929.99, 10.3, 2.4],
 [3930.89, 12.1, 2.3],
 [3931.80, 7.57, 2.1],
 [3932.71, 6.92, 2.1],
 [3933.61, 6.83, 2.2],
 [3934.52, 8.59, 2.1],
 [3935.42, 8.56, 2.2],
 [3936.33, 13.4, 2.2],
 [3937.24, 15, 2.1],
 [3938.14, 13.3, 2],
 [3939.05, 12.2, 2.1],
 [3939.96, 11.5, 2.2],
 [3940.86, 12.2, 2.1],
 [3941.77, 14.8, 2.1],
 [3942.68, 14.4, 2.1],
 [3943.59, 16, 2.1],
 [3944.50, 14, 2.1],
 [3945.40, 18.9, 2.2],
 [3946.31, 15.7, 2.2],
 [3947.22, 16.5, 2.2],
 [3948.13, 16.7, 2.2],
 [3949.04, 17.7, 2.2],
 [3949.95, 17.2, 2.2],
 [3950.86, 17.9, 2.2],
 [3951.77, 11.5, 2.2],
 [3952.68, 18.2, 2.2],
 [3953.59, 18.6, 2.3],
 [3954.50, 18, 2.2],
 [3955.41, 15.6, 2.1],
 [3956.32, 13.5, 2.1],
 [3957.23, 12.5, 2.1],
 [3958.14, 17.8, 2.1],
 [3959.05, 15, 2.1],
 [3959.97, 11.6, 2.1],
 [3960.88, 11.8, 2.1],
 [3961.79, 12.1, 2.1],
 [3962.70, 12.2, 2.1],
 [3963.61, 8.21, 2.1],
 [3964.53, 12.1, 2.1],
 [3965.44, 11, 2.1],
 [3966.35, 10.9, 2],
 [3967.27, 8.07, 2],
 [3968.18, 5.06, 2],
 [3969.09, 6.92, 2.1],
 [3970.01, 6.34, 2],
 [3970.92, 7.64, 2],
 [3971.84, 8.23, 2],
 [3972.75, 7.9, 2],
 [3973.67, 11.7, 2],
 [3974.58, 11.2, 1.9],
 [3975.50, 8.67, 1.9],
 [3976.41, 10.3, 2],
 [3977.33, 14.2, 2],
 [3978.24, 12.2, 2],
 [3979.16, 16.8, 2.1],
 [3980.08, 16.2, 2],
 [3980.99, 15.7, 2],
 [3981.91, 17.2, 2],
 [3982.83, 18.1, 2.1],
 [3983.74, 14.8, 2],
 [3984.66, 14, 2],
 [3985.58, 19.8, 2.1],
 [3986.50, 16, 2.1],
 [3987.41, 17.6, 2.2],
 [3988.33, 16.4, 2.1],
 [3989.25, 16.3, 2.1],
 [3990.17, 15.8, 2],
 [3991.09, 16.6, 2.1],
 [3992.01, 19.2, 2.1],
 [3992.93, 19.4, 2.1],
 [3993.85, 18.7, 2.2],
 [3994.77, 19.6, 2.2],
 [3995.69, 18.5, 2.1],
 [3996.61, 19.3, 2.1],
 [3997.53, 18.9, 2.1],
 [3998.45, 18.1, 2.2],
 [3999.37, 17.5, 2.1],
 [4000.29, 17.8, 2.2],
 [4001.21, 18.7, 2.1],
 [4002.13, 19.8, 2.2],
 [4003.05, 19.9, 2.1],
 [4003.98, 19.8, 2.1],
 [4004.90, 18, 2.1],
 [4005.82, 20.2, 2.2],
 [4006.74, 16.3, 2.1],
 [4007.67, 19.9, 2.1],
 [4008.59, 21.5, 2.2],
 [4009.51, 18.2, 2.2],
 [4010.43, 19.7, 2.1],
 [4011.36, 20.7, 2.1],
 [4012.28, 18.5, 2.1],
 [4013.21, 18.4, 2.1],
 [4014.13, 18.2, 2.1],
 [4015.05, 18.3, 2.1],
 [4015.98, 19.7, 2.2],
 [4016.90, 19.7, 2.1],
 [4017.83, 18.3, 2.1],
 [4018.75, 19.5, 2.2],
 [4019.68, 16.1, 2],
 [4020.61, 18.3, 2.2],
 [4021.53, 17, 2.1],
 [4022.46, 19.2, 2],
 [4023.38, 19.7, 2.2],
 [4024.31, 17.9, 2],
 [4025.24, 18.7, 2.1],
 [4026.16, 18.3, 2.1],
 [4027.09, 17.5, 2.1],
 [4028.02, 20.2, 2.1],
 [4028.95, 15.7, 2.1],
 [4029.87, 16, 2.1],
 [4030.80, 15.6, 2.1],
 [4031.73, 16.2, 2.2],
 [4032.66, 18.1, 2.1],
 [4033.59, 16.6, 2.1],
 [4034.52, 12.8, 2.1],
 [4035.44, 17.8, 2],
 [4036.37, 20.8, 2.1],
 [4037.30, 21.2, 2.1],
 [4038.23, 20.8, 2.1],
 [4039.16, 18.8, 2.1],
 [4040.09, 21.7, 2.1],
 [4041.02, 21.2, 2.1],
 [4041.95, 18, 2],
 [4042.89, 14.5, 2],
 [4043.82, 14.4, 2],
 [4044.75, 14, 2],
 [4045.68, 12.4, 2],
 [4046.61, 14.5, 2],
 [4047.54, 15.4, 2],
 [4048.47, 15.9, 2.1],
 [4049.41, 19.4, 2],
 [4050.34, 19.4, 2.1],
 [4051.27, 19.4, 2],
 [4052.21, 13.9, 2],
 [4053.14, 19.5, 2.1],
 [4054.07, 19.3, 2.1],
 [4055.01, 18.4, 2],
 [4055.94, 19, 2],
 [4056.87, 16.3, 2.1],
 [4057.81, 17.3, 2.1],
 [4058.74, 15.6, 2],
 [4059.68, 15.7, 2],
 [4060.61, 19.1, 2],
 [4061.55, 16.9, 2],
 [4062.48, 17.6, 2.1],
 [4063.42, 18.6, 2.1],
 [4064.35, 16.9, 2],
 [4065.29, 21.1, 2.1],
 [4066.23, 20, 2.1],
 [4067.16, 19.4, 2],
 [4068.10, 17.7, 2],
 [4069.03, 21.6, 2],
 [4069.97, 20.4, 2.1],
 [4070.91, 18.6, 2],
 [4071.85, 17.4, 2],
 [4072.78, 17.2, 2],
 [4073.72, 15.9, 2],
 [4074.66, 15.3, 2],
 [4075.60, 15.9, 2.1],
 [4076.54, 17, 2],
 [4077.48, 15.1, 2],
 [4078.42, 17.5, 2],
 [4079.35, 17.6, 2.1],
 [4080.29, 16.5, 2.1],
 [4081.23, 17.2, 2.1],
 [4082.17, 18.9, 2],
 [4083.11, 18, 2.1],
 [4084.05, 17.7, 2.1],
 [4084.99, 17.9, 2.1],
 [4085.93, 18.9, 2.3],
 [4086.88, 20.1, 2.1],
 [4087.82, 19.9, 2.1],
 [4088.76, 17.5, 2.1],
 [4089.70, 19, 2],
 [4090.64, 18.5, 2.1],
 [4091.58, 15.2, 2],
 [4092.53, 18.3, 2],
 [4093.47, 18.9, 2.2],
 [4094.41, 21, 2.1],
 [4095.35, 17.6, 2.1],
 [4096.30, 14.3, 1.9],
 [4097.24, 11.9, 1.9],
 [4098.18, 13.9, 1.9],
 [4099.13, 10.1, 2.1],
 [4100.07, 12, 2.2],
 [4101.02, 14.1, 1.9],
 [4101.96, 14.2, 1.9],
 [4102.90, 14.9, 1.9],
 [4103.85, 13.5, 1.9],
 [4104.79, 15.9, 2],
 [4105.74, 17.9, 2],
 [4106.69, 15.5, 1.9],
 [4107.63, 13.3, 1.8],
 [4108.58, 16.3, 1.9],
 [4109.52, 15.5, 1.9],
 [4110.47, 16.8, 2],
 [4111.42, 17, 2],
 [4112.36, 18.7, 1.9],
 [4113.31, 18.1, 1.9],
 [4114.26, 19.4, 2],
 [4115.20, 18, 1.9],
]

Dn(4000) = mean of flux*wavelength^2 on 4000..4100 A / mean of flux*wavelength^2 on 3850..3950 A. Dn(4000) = 1.32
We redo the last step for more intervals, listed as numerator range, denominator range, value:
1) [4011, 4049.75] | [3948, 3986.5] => 1.40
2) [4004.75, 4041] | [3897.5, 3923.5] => 1.27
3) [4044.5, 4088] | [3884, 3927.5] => 1.31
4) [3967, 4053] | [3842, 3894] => 1.20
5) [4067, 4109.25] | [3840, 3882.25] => 1.20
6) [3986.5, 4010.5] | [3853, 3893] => 1.35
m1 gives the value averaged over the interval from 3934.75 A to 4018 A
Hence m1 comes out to 15.3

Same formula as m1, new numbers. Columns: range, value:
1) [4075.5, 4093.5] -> 17.8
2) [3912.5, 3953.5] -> 14.2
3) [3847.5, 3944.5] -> 14.4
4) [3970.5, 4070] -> 17.3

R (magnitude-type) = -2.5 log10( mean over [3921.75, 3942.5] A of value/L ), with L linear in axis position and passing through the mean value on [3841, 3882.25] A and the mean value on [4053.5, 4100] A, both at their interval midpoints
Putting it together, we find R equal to 0.284 mag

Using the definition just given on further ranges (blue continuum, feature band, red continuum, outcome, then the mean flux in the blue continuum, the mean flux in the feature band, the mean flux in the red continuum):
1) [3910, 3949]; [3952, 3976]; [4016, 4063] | 0.29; 14.1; 11.6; 17.6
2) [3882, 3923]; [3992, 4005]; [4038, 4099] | -0.17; 14.3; 18.9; 17.5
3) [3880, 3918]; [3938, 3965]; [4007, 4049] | 0.08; 14.3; 14.6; 17.9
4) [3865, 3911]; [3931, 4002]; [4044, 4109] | 0.11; 14.6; 14.1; 17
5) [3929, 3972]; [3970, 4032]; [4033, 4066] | -0.12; 12.6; 16.9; 17.6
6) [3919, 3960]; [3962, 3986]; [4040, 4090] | 0.28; 14.2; 11.7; 17.6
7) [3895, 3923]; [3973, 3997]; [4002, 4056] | 0.08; 15.2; 15.9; 18.1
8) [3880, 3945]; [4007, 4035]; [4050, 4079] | -0.09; 13.8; 18.1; 17.8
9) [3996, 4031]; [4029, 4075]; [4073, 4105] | -0.01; 18.6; 17.6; 16.5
